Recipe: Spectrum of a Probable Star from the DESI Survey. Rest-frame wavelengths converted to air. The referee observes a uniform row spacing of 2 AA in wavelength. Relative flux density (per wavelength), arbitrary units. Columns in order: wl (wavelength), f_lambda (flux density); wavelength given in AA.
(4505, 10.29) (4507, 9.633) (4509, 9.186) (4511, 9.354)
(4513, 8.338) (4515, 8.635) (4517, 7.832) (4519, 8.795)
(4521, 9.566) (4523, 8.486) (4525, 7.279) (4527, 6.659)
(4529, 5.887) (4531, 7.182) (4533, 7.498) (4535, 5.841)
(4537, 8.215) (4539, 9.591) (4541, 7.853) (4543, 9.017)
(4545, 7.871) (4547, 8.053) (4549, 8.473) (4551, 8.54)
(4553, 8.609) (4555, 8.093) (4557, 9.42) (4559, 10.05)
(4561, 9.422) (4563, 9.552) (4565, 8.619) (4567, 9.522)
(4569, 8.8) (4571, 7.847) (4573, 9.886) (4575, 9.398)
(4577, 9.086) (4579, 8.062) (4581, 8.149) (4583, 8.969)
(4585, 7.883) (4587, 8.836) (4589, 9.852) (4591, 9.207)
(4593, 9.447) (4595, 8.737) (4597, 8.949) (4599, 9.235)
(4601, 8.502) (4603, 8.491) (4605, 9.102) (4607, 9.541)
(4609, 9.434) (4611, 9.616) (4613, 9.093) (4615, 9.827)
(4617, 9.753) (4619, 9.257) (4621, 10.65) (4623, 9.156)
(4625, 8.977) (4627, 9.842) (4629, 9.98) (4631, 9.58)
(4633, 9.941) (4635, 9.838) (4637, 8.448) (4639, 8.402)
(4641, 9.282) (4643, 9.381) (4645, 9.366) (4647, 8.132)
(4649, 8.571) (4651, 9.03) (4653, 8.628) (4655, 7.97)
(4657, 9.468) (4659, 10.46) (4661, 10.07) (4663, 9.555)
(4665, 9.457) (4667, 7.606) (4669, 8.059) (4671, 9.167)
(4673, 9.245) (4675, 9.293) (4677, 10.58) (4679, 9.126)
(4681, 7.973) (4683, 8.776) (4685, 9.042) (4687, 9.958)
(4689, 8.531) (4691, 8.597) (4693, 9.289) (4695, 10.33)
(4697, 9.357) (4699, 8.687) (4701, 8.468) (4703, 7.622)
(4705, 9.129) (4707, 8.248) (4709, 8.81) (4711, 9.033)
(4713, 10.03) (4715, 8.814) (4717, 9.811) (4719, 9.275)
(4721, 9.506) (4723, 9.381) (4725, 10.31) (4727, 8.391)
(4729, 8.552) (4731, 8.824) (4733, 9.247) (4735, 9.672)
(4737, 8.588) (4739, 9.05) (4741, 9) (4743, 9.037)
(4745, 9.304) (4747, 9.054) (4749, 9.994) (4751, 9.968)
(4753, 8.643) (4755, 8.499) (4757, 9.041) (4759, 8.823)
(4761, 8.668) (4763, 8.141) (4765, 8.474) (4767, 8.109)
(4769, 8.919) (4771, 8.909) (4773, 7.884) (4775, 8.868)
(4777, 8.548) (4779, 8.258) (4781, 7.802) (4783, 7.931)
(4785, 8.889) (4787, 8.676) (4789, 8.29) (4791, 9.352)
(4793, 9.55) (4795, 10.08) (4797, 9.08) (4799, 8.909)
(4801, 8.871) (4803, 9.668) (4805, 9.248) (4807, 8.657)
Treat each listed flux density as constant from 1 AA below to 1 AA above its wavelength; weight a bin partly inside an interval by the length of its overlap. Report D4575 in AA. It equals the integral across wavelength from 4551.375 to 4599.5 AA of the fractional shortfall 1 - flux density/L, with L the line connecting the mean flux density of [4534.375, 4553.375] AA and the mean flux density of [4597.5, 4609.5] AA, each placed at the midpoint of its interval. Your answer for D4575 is -1.8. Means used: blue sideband 8.24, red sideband 9.03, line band 8.98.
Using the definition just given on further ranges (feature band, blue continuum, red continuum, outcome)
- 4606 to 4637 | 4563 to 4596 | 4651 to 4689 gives -2.0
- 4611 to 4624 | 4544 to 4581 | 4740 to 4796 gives -1.2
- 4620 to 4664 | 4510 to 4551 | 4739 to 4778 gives -4.6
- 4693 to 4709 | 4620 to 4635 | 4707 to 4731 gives 0.8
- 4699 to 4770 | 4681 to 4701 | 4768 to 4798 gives -0.5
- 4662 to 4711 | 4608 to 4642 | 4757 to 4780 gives 0.6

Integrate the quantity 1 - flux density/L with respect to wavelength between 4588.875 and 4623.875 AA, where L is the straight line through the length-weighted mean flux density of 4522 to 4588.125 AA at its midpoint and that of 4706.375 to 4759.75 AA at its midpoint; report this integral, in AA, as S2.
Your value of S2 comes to -2.9 AA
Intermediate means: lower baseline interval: 8.39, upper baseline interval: 9.15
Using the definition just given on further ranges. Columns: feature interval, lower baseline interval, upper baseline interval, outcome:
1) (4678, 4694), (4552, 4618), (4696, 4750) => 0.3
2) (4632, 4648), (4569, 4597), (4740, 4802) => -0.4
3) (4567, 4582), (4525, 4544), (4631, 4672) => -1.4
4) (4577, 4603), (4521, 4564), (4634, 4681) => -0.8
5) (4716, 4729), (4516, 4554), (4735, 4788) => -1.1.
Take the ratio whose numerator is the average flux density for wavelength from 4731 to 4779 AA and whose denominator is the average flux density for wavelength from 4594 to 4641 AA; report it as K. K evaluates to 1.0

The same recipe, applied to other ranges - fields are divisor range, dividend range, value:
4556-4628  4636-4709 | 0.98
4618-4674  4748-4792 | 0.94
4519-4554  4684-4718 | 1.14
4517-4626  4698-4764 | 1.03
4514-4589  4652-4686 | 1.08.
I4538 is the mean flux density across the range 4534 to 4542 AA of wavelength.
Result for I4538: 7.88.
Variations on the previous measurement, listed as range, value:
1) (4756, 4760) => 8.93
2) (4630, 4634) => 9.76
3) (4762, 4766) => 8.31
